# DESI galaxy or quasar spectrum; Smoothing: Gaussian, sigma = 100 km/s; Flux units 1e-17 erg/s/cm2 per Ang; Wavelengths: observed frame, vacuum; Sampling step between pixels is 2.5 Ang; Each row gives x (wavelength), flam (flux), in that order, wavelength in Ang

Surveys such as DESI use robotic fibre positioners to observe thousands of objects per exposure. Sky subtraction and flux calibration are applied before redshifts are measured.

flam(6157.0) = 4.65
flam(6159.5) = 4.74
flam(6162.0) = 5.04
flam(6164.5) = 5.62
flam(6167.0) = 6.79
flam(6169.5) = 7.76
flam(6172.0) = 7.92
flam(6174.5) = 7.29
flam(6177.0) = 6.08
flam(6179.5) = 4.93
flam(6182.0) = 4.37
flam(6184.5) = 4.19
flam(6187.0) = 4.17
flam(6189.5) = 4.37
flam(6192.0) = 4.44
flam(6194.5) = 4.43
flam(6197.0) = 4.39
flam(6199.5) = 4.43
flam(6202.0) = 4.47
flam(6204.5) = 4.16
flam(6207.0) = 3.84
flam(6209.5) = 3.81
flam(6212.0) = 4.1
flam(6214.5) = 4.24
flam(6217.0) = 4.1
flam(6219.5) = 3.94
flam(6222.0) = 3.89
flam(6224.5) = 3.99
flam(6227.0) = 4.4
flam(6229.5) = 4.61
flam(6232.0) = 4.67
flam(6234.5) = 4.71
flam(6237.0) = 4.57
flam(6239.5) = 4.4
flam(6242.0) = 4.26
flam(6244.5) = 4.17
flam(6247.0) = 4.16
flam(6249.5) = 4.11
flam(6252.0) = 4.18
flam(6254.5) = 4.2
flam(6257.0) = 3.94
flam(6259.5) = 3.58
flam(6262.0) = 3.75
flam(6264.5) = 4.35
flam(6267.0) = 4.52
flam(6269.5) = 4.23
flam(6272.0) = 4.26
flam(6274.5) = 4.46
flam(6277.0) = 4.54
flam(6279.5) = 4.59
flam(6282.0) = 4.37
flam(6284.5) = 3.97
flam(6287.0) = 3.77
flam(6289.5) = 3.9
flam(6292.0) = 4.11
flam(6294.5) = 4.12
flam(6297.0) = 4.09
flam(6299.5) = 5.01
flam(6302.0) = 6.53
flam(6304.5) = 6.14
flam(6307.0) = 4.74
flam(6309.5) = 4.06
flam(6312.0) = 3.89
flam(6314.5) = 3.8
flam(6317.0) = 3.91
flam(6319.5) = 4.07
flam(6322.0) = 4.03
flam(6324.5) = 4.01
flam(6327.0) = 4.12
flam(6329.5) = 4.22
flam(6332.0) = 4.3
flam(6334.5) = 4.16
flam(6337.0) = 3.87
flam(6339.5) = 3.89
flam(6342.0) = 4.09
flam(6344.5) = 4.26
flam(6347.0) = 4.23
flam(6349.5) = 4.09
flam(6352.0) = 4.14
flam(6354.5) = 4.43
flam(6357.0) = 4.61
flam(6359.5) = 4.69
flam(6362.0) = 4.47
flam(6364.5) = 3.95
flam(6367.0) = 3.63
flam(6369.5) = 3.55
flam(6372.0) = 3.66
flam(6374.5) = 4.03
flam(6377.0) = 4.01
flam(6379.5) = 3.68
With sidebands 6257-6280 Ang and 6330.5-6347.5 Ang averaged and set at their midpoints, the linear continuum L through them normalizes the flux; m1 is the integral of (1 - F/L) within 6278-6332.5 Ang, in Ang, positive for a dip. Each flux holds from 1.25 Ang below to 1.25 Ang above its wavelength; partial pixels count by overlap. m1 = -2.5 Ang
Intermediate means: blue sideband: 4.23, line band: 4.35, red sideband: 4.11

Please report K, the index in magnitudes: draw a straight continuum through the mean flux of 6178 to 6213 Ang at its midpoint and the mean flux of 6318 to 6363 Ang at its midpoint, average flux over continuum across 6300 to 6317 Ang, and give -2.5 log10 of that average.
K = -0.14 mag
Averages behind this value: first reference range 4.31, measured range 4.8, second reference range 4.2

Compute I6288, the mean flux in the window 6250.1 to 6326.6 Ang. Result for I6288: 4.3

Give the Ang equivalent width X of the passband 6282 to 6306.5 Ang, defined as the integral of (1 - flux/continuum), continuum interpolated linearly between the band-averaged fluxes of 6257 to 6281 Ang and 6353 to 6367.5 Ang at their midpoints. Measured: -2.0 Ang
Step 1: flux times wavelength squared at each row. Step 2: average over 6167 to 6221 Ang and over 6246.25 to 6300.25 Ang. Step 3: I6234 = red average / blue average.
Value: 0.88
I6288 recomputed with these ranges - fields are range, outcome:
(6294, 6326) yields 4.5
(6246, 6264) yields 4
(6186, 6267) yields 4.22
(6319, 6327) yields 4.05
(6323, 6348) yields 4.11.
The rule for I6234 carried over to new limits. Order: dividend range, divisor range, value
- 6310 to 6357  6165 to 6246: 0.90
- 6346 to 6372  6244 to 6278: 1.03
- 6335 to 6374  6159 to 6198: 0.80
